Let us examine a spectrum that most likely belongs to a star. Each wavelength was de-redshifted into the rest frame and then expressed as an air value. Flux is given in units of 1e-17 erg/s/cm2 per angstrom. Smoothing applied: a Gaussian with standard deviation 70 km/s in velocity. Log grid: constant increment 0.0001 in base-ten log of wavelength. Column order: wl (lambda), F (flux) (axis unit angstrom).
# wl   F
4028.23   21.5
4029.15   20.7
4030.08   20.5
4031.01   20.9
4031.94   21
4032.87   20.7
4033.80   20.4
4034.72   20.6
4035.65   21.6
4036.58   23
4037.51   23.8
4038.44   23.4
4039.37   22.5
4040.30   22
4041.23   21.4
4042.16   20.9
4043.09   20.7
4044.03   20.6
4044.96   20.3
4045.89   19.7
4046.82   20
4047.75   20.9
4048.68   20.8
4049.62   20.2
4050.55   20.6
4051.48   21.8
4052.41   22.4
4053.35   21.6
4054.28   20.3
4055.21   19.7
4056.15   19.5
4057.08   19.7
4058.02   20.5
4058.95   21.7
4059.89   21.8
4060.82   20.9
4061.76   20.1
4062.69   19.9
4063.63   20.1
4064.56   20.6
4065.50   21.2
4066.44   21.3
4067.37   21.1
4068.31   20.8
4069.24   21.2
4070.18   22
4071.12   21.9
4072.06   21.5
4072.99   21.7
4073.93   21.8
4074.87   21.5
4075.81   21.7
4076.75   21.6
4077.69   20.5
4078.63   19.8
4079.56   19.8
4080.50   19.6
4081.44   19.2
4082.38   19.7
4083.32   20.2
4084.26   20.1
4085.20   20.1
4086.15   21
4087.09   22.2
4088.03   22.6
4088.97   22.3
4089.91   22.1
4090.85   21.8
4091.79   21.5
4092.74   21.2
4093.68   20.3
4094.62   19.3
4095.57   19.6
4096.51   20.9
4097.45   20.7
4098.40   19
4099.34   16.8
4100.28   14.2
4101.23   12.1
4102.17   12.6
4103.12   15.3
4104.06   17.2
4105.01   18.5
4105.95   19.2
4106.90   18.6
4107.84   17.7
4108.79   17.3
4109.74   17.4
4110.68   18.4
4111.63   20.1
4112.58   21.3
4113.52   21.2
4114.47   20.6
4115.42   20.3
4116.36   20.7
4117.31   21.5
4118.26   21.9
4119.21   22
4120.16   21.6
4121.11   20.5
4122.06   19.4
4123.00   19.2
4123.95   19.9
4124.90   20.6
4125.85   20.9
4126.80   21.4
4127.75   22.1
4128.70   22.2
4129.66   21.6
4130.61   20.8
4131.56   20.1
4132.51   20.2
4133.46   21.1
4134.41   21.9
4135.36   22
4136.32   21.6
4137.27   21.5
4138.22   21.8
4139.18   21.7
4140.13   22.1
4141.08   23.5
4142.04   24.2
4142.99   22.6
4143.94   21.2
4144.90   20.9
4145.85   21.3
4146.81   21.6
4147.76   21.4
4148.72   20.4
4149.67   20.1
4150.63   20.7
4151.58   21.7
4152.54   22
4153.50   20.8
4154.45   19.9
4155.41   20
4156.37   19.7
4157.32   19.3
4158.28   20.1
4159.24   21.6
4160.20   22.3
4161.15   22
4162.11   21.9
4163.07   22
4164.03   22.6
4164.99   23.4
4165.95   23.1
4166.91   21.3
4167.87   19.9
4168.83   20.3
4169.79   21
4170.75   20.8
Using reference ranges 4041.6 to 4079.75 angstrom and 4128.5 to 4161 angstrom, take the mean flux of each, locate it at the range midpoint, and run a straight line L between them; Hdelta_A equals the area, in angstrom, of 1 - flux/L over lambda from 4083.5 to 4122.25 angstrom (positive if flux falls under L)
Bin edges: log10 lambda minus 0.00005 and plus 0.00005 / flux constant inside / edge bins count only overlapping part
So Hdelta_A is 2.8 angstrom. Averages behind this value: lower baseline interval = 20.9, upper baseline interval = 21.3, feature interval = 19.5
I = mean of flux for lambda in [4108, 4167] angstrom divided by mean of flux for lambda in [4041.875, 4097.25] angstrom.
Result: 1.01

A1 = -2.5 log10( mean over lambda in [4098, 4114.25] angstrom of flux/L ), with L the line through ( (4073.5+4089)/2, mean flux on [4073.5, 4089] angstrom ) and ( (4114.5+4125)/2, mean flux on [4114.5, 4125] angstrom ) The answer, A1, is 0.182 mag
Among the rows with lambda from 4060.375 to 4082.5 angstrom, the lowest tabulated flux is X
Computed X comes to 19.2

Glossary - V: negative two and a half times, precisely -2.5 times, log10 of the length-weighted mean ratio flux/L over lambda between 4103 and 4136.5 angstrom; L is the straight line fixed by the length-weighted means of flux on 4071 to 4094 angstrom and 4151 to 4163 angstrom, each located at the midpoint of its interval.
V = 0.04 mag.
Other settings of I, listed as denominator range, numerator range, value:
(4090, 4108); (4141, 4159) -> 1.15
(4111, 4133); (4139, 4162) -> 1.02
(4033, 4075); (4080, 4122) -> 0.93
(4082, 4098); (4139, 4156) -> 1.03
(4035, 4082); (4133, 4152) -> 1.03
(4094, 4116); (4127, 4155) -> 1.18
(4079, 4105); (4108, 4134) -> 1.06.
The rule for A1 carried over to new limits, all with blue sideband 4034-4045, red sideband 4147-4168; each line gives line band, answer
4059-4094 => 0.03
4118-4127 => 0.04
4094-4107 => 0.23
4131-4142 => -0.02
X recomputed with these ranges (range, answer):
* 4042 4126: 12.1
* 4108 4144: 17.3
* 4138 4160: 19.3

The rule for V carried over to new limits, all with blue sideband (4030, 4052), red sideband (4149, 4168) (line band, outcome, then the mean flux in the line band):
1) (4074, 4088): 0.03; 20.6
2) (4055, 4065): 0.04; 20.4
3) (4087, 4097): 0.00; 21.2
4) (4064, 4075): -0.01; 21.4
